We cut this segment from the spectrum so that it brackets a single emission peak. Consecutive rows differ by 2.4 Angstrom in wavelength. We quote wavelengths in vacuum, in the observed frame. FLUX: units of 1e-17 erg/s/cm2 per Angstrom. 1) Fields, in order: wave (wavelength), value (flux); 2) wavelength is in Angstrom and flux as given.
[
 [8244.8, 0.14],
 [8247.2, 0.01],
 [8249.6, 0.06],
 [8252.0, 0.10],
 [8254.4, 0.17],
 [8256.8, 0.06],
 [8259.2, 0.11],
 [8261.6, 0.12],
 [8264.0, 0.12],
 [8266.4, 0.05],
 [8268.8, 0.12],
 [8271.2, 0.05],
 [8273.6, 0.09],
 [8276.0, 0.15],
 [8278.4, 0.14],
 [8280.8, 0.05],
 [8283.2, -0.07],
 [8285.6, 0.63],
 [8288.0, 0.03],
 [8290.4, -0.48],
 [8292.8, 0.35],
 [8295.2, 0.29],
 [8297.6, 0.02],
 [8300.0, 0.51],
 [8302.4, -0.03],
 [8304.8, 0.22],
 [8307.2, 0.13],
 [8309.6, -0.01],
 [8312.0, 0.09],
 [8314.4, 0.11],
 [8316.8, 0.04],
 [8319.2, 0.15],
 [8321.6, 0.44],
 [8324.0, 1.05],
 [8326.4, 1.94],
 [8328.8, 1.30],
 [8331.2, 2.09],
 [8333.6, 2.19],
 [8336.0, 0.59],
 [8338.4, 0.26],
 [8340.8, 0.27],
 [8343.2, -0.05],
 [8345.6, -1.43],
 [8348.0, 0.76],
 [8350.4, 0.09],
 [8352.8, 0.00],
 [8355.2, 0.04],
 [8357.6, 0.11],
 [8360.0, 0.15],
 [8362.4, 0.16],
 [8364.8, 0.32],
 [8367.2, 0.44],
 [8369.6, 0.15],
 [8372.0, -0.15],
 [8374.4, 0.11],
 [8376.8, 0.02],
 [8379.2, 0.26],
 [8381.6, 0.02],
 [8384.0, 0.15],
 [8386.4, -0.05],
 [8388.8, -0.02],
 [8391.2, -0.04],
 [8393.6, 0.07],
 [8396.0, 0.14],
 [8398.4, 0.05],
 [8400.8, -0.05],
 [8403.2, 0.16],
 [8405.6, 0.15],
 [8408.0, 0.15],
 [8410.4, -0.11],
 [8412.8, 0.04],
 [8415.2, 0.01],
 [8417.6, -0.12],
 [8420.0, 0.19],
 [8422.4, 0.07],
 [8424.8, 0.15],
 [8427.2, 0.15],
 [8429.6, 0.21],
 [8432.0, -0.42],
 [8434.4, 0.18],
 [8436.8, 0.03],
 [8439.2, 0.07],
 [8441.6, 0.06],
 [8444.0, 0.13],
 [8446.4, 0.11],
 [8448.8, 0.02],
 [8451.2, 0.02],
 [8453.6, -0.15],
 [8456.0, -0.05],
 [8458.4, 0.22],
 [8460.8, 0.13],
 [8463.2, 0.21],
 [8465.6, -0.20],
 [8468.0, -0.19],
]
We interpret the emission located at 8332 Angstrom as [O II]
